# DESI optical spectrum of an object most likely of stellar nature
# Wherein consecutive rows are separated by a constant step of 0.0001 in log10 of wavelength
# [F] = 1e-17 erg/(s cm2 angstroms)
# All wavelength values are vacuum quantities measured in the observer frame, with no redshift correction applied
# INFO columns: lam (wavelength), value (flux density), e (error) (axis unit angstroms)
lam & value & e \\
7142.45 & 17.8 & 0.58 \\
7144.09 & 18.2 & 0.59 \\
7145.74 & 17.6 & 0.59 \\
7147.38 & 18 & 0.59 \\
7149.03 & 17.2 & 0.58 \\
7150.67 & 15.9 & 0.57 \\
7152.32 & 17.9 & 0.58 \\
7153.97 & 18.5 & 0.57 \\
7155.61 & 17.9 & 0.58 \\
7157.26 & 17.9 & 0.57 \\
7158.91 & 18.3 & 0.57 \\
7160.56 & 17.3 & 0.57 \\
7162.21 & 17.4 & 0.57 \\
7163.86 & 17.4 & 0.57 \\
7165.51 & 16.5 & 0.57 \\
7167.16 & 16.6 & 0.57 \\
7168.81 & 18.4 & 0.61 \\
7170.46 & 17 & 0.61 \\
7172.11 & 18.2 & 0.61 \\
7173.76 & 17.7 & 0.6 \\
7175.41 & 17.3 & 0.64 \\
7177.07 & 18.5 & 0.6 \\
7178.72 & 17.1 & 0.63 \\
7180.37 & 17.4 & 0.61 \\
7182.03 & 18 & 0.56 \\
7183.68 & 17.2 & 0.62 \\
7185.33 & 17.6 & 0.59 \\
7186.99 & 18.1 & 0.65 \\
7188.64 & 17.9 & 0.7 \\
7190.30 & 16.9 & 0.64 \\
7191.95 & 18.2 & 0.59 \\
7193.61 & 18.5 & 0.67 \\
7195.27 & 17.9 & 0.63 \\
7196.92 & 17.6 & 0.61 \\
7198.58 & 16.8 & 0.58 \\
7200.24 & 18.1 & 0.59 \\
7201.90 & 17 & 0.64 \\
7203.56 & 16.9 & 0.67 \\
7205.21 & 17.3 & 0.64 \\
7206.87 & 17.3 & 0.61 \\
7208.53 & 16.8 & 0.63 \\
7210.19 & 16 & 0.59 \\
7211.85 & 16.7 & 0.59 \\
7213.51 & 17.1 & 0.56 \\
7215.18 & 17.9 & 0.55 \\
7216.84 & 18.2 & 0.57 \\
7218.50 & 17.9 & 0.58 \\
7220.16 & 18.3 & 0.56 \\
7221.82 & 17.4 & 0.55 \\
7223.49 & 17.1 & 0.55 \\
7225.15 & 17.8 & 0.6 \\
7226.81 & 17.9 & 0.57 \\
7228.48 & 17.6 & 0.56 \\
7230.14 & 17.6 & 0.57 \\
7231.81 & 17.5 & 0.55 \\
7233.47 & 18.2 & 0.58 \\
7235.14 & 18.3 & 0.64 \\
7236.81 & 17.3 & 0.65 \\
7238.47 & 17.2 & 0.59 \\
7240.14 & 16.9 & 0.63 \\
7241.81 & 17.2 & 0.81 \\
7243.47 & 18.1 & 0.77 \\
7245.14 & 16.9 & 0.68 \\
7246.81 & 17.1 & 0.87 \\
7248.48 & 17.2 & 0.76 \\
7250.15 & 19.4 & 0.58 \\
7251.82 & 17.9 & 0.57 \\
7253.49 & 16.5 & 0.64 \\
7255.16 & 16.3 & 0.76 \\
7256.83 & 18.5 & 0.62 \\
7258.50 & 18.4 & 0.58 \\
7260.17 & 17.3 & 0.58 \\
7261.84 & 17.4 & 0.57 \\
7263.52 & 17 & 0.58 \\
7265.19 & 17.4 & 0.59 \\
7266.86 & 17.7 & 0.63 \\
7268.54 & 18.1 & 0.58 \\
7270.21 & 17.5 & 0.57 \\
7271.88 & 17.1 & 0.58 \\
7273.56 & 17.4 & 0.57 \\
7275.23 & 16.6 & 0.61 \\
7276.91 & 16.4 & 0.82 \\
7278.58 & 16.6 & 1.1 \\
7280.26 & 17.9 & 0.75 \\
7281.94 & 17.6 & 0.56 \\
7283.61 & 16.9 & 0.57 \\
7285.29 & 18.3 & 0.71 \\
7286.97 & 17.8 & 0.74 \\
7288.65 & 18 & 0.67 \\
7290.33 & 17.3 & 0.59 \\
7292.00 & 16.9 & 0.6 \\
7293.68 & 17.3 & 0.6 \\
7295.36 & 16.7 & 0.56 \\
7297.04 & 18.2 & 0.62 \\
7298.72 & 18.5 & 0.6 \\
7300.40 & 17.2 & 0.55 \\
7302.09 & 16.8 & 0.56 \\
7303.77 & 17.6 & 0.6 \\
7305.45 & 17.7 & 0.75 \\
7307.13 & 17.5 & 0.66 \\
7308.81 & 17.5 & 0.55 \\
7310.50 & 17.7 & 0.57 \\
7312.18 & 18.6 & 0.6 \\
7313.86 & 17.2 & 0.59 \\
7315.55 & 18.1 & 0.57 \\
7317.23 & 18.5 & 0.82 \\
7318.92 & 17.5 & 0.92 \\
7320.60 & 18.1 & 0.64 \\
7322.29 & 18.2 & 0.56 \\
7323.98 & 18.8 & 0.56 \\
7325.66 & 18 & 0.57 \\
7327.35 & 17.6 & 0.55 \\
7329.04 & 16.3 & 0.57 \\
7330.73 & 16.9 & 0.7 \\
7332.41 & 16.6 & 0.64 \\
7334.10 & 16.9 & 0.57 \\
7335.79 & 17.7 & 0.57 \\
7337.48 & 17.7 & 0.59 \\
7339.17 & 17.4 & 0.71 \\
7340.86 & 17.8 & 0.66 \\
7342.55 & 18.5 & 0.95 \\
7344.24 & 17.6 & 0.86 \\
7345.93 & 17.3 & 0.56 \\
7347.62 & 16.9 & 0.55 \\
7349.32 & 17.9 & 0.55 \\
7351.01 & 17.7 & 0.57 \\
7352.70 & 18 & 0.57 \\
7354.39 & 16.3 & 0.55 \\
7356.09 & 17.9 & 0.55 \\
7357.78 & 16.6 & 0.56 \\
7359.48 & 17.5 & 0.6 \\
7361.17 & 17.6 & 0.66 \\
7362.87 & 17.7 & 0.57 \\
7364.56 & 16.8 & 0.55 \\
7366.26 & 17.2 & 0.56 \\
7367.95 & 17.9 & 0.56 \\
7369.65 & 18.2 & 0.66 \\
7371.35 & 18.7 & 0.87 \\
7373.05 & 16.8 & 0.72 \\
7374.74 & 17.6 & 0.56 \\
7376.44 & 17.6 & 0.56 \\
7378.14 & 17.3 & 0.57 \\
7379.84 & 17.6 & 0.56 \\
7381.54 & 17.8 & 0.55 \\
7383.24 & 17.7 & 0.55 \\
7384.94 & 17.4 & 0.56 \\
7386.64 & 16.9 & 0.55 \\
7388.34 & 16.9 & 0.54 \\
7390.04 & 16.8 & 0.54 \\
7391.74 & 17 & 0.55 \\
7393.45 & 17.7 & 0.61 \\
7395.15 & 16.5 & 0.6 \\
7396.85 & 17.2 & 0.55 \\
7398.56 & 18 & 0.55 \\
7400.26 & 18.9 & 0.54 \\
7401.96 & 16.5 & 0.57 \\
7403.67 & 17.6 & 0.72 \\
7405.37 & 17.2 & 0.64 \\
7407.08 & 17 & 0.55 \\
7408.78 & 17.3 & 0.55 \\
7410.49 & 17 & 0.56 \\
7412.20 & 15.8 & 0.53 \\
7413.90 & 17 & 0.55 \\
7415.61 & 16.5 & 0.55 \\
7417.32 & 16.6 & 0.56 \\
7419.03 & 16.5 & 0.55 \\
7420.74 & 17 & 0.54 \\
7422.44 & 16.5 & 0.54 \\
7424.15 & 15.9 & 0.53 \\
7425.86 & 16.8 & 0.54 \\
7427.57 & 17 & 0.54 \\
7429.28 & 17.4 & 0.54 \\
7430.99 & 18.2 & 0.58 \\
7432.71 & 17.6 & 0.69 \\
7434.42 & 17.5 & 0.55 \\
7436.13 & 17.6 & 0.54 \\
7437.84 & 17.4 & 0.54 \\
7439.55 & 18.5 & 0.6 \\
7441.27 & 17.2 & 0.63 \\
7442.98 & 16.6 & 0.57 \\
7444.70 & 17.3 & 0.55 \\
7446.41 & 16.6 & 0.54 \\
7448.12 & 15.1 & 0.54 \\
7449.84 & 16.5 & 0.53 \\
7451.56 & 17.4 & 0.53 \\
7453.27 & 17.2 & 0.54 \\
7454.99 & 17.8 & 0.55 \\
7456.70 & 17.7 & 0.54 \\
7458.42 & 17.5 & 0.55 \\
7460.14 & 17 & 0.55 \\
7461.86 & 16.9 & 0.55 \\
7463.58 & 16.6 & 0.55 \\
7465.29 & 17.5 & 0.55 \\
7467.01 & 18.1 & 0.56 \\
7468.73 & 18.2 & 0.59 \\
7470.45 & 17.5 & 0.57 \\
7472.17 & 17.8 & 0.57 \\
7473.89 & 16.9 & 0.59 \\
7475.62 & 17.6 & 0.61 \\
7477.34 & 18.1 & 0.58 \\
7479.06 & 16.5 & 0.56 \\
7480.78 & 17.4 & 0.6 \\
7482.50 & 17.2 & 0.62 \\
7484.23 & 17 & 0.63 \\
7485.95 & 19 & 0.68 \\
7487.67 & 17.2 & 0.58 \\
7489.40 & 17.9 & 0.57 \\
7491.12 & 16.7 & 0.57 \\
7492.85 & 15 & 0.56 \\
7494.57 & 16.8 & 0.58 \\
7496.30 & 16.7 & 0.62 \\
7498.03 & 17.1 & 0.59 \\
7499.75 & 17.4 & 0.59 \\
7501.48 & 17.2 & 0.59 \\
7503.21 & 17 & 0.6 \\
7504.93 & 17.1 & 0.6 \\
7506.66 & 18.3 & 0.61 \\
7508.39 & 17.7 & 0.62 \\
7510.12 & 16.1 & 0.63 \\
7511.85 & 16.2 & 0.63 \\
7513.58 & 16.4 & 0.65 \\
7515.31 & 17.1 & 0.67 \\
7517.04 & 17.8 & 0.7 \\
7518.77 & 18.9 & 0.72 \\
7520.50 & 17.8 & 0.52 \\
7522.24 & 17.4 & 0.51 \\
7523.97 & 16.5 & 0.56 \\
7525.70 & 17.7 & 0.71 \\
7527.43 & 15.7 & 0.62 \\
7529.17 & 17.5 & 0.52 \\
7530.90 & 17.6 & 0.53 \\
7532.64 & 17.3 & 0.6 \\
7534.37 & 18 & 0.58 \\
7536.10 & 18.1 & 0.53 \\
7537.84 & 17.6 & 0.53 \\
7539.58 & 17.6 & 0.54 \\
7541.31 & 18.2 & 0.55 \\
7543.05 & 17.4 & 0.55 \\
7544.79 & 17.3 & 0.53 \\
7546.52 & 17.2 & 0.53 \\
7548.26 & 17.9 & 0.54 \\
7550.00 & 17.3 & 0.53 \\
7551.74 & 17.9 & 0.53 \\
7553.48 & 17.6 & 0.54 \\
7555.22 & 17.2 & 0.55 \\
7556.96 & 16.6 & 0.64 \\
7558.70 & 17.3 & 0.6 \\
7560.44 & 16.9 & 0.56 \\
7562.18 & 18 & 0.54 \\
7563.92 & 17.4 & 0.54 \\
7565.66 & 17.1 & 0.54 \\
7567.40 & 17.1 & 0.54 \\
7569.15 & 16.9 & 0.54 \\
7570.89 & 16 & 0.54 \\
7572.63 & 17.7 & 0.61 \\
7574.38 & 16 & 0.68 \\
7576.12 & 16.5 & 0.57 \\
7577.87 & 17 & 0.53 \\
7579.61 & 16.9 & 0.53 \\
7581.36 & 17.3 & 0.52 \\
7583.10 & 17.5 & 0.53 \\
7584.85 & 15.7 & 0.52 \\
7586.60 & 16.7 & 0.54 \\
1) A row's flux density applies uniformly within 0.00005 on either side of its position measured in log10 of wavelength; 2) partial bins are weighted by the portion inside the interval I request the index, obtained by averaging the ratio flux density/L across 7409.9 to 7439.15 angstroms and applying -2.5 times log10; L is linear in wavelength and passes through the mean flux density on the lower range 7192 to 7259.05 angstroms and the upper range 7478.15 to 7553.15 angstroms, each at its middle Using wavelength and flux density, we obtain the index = 0.02 mag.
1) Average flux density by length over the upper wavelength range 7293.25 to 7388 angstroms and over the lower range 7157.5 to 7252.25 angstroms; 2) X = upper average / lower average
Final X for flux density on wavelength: 1.0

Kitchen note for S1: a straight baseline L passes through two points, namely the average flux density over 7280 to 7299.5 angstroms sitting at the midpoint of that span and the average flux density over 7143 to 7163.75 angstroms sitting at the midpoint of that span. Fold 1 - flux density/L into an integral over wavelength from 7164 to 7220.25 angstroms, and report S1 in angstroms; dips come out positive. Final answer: 0.5 angstroms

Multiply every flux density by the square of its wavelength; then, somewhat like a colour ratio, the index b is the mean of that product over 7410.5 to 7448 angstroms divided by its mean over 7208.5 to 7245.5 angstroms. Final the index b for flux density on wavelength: 1.0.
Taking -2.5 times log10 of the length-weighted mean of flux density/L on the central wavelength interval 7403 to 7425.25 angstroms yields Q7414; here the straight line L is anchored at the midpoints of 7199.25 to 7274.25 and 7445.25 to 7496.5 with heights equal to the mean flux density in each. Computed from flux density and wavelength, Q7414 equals 0.03 mag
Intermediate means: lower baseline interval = 17.5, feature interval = 16.8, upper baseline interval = 17.2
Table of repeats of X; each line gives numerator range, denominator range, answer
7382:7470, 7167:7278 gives 0.98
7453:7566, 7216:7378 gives 0.99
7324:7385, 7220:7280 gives 1.00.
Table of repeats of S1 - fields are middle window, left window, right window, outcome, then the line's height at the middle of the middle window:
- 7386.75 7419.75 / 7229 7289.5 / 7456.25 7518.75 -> 0.54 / 17.3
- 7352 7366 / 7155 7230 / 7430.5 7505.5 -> 0.06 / 17.4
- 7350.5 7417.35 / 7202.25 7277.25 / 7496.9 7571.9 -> 0.24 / 17.4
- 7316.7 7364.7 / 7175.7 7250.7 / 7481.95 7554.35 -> -0.23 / 17.4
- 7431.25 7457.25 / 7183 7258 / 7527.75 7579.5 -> 0.22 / 17.4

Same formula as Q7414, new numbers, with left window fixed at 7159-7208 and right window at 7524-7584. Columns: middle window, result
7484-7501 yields 0.01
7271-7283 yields 0.02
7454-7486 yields -0.01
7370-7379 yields -0.01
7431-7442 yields -0.02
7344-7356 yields 0.00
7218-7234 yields -0.01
